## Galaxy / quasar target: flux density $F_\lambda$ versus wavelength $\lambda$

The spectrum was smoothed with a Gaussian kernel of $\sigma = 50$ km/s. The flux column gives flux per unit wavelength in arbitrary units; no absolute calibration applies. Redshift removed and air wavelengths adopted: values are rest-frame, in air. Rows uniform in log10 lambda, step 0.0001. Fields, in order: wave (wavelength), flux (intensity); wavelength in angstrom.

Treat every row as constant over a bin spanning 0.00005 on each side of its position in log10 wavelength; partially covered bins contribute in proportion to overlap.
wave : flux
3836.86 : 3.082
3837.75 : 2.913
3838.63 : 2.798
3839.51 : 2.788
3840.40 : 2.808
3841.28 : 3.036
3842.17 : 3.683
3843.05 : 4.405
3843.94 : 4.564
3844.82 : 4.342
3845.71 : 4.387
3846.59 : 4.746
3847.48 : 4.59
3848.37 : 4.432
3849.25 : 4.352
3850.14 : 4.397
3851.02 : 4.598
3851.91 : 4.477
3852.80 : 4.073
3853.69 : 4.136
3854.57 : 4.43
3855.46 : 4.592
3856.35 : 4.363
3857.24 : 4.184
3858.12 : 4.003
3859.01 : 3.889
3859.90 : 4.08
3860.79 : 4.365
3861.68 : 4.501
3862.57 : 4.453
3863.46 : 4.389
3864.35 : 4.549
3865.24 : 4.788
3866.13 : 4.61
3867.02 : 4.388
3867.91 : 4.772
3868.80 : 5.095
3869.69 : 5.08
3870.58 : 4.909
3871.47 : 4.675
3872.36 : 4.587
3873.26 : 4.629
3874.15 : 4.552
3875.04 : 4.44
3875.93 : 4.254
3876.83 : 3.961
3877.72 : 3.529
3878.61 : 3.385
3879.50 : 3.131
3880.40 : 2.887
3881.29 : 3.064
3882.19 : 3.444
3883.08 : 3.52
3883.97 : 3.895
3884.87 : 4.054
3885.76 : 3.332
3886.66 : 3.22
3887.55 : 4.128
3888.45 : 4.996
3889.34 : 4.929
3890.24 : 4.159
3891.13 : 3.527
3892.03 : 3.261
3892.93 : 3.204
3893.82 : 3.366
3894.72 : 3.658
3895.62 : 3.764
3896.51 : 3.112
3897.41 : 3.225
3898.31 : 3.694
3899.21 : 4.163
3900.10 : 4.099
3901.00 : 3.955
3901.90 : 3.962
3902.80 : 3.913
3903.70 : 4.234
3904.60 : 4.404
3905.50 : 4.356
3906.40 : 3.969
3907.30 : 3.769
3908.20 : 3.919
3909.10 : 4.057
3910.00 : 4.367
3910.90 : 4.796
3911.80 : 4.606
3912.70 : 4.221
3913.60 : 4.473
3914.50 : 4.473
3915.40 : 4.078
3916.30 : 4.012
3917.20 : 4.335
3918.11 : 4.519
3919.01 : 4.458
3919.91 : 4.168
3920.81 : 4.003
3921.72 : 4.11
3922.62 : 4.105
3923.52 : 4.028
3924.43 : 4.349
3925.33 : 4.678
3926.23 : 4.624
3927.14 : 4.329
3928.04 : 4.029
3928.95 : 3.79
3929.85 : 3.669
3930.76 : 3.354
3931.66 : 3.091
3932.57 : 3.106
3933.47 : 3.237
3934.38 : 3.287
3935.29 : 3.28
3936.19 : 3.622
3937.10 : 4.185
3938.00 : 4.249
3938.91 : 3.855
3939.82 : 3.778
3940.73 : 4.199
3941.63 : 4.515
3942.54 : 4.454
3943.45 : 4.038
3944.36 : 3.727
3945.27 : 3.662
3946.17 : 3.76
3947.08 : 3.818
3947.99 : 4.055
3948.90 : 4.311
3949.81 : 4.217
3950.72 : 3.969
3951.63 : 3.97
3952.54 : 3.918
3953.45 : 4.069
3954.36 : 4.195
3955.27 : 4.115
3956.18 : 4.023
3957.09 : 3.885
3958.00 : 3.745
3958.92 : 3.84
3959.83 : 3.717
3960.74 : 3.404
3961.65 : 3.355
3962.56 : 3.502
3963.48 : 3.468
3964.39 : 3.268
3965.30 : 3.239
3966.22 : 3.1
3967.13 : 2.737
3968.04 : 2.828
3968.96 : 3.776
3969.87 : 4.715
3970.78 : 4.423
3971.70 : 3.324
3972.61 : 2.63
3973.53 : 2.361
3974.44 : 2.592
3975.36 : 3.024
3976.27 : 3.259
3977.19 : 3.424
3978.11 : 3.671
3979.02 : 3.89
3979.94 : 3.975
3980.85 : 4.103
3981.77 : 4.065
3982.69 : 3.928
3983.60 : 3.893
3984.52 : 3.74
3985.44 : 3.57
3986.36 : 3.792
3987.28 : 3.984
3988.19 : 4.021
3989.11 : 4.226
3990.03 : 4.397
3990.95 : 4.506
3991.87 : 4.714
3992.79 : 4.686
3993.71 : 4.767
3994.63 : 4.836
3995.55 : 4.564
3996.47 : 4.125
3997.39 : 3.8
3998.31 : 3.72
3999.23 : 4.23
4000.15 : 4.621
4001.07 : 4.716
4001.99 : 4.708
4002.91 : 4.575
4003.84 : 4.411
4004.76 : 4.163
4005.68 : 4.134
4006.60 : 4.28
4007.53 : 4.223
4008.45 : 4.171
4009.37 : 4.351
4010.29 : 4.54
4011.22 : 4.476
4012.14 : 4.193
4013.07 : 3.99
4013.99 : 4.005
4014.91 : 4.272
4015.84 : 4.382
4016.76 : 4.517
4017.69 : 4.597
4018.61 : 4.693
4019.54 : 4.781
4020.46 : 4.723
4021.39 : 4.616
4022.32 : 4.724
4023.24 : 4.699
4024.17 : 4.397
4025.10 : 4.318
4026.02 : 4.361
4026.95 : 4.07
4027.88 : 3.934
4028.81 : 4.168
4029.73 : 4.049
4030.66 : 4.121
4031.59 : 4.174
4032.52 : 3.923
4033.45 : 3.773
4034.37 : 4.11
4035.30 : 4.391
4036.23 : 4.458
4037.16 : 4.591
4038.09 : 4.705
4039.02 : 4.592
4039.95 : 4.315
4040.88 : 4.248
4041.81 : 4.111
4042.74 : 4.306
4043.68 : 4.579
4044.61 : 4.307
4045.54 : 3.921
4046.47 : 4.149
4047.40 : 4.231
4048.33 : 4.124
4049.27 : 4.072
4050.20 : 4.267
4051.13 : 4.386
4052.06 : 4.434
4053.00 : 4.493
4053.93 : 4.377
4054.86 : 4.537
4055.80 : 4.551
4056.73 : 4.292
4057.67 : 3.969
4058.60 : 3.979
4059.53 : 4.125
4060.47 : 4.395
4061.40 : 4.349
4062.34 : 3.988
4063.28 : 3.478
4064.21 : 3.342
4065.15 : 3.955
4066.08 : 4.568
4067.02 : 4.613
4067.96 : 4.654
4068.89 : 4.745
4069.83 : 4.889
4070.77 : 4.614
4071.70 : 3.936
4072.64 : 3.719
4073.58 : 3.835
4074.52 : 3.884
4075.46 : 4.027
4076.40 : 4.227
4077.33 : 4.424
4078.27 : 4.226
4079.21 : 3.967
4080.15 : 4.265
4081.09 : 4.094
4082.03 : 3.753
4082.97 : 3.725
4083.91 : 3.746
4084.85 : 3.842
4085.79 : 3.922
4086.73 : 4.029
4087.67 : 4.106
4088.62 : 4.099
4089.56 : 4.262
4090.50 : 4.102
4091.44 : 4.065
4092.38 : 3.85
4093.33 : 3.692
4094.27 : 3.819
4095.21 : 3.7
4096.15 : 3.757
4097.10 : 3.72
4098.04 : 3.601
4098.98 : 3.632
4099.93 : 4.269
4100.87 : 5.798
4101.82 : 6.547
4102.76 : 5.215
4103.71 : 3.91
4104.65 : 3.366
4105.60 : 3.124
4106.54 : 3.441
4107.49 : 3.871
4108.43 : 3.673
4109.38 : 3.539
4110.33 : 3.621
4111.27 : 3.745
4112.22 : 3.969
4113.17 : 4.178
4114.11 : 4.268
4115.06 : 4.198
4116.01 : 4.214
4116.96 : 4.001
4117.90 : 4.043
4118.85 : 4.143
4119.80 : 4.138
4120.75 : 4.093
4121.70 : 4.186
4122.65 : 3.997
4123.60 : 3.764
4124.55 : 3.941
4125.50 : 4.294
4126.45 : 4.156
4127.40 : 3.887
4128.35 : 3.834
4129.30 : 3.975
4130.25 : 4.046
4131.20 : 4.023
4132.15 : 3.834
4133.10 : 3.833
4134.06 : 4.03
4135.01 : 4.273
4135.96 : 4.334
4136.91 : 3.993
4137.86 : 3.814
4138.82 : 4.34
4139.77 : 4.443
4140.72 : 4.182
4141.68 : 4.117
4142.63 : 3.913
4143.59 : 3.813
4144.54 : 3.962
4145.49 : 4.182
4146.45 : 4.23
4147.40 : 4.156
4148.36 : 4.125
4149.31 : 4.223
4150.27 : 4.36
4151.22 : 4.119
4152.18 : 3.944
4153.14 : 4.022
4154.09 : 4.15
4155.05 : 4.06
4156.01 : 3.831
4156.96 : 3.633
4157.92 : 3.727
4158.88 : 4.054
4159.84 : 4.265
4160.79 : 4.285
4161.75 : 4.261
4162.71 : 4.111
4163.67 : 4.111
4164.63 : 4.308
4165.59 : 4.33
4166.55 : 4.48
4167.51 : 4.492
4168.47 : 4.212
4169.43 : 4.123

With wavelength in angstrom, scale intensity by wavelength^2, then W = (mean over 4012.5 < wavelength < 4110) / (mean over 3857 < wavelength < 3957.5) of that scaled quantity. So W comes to 1.12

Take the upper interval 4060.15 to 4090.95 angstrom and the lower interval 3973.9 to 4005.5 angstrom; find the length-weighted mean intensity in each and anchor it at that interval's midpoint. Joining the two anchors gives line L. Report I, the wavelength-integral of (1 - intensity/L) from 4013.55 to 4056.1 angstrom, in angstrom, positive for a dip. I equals -2.5 angstrom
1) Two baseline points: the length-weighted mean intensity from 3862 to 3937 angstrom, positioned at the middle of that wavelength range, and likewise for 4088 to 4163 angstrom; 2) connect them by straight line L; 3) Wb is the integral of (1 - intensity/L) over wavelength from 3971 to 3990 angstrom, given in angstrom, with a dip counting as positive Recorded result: 2.1 angstrom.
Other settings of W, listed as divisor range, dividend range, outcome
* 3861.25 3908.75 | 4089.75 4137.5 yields 1.12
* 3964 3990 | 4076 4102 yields 1.21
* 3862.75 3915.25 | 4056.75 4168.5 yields 1.12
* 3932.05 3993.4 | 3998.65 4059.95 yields 1.19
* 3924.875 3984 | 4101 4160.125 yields 1.19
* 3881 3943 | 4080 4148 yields 1.13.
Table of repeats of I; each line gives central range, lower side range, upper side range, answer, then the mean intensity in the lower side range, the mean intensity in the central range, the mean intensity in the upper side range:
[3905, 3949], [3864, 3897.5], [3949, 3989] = -2.4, 4.01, 4.04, 3.66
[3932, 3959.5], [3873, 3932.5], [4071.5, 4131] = 0.5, 3.96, 3.9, 4.02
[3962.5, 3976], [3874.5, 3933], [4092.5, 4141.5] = 2.4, 3.94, 3.26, 4.05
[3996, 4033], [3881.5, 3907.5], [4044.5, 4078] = -1.9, 3.83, 4.32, 4.22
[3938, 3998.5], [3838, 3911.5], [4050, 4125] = 3.6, 4.07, 3.84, 4.1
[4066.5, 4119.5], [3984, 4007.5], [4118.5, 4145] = 0.4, 4.29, 4.08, 4.05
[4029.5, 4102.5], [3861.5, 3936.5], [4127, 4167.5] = -2.2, 4.04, 4.19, 4.09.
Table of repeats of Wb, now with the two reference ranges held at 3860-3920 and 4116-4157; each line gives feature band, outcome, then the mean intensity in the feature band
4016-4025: -1.2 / 4.62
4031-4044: -0.7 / 4.3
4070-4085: 0.1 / 4.04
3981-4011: -1.3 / 4.26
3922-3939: 1.1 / 3.84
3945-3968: 2.1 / 3.72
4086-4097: 0.3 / 3.94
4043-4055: -0.6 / 4.29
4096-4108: -0.3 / 4.18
